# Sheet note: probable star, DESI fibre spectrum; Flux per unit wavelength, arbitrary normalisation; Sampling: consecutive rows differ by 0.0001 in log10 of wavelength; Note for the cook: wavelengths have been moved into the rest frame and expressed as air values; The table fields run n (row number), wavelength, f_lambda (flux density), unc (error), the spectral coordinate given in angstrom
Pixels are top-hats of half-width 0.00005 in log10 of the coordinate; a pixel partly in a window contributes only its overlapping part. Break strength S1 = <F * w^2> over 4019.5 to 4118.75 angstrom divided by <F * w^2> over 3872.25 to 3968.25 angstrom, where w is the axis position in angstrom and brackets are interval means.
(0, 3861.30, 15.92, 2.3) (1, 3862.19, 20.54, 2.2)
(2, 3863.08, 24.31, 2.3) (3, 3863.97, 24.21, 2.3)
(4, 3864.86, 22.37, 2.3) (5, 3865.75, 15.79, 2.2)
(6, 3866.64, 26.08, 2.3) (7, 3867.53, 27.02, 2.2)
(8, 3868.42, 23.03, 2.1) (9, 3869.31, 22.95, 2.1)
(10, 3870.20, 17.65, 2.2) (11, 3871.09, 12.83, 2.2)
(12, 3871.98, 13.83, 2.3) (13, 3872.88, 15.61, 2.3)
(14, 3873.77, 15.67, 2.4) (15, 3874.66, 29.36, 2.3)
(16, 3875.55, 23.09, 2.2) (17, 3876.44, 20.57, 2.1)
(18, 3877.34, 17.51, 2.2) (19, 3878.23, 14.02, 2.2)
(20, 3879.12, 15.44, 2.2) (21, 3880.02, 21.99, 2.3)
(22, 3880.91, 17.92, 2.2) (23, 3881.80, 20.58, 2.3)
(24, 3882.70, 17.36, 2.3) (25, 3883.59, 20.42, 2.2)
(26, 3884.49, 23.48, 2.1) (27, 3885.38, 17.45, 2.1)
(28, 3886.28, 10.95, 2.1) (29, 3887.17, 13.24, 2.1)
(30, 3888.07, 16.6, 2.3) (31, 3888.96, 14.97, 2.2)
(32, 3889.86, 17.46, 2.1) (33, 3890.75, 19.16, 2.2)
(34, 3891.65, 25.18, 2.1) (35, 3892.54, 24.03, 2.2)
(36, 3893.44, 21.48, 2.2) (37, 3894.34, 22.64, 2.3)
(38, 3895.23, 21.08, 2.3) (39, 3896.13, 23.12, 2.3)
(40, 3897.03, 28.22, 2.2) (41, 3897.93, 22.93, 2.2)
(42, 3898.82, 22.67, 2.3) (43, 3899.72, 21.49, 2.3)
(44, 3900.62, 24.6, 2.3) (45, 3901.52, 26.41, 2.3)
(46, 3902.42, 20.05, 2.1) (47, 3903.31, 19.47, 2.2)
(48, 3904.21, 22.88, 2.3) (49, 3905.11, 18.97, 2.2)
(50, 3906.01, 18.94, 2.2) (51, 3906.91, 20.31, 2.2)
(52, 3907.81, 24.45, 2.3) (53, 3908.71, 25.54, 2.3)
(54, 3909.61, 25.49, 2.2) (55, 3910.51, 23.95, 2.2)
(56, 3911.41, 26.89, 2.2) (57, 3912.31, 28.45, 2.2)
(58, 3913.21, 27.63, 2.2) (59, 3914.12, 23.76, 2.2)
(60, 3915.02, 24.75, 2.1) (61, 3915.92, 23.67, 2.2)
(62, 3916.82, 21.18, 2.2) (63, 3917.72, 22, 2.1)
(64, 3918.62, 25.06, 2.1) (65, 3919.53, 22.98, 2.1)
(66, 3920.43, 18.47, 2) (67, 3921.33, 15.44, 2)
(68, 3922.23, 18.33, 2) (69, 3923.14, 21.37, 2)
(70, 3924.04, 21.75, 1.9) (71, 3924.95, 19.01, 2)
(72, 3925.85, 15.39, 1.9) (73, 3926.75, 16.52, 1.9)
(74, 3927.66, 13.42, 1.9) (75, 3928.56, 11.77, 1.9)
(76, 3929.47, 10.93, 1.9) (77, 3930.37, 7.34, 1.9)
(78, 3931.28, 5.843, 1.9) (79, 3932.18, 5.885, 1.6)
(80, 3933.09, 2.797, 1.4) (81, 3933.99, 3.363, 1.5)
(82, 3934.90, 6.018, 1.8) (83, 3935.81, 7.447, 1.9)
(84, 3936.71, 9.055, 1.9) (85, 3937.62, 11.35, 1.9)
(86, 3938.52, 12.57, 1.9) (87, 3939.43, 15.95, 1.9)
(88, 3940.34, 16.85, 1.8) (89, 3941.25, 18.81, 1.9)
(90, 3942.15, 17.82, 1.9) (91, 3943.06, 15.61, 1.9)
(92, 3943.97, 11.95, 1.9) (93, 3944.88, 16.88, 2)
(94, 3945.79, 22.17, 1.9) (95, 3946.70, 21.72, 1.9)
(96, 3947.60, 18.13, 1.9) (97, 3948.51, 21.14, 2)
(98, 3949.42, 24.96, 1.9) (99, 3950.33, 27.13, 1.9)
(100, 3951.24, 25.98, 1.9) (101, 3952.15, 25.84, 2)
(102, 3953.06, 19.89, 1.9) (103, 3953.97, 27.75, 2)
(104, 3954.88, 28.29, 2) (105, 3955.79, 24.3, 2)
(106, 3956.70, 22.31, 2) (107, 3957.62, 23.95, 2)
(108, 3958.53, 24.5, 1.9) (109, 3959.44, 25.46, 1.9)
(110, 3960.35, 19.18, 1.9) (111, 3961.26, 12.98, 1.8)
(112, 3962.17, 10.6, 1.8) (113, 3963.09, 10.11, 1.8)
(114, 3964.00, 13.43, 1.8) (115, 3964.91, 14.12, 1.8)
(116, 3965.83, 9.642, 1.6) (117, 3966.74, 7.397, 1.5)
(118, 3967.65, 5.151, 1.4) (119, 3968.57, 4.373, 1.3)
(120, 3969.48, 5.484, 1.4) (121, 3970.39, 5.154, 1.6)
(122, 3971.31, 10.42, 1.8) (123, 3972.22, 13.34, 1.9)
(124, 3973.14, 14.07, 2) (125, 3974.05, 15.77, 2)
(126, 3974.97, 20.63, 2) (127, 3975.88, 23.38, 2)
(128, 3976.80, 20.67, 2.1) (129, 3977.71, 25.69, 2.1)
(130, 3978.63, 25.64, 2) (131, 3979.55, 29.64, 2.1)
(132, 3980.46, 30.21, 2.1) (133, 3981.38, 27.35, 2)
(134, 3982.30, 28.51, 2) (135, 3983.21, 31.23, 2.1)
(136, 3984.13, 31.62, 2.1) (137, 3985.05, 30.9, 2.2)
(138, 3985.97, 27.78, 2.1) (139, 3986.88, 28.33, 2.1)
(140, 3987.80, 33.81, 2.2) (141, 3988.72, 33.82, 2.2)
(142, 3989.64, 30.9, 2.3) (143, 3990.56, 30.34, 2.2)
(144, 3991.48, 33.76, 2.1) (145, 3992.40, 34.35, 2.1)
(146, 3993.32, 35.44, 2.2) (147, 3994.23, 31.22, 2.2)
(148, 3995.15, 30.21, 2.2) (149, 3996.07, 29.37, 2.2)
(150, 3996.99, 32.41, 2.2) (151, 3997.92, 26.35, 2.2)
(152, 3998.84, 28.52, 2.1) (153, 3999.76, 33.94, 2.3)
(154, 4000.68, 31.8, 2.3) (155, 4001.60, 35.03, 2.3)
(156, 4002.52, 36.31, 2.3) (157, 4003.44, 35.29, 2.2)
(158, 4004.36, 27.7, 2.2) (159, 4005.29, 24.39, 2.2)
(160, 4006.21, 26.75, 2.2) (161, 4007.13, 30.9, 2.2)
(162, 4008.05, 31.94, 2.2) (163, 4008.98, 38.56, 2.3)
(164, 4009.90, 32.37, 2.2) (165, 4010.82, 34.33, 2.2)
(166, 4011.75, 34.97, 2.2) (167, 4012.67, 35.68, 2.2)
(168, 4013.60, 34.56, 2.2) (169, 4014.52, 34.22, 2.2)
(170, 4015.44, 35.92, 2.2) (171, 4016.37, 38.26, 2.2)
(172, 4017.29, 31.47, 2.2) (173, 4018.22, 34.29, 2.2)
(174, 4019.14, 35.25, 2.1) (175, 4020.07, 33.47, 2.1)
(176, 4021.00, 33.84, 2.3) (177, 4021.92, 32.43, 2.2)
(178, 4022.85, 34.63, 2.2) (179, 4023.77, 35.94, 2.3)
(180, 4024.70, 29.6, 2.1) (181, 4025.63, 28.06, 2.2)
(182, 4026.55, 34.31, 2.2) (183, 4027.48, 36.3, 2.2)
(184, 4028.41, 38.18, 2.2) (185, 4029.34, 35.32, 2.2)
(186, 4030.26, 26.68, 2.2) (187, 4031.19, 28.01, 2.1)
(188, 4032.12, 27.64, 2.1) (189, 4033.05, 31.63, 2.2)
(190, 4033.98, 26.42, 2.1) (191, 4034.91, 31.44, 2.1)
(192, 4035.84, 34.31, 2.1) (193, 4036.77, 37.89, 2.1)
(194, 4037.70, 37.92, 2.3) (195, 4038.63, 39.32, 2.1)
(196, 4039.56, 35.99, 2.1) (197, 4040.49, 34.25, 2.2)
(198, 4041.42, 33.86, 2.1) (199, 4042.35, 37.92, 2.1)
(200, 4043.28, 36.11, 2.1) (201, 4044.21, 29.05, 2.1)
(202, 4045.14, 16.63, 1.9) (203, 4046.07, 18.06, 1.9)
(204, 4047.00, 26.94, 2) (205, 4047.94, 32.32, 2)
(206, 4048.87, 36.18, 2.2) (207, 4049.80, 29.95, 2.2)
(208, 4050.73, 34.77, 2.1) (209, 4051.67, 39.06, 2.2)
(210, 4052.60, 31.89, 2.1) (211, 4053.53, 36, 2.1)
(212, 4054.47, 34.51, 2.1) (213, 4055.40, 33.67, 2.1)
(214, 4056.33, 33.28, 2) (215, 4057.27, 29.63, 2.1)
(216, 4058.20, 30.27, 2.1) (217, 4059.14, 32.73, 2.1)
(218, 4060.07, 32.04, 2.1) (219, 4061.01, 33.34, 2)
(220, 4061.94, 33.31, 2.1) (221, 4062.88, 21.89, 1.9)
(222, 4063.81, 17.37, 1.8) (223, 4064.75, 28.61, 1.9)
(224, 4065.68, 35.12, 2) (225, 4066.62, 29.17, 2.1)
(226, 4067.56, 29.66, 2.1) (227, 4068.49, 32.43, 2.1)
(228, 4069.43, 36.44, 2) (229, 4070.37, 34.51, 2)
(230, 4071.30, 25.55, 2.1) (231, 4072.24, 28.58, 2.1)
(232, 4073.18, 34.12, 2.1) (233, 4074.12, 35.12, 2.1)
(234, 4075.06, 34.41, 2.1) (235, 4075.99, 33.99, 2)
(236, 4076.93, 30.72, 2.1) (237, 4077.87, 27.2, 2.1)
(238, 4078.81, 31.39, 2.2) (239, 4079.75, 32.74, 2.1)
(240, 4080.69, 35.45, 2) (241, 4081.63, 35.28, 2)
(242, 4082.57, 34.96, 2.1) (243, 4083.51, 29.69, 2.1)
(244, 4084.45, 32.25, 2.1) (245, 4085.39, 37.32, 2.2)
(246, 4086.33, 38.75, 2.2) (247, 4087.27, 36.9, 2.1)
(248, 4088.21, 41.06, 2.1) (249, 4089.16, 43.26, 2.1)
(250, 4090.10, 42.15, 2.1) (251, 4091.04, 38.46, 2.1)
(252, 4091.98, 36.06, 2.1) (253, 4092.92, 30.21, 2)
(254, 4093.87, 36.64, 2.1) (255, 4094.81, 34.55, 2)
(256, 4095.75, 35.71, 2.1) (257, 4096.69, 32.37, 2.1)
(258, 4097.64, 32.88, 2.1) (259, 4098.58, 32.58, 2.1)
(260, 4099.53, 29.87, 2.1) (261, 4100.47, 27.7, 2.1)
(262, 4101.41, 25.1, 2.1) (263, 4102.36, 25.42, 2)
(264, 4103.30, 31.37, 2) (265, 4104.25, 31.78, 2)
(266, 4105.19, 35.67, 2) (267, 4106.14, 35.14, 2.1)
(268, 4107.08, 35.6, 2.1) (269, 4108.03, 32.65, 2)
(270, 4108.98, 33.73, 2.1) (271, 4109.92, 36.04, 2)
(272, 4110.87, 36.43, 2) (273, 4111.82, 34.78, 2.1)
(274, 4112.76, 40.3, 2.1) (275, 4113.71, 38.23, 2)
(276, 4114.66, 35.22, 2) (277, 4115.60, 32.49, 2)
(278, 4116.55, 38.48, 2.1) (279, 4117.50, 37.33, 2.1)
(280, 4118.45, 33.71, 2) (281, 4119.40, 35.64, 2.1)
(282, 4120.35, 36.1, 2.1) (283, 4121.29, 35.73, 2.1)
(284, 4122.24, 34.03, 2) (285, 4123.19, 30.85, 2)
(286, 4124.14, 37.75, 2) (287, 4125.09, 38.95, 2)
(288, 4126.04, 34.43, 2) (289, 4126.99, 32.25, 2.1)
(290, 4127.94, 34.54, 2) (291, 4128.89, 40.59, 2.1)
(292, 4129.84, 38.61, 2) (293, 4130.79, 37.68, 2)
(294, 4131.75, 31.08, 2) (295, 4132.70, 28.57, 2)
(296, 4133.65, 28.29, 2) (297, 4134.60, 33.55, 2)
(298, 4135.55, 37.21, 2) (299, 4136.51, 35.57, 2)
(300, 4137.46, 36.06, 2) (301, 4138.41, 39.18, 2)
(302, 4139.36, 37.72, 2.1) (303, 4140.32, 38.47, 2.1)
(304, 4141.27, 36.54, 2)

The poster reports 1.90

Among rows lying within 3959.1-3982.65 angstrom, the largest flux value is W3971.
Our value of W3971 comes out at 30.21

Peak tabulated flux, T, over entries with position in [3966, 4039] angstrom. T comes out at 39.32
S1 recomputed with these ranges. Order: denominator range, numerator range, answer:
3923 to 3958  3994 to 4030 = 2.05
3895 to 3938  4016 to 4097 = 1.89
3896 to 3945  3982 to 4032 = 1.86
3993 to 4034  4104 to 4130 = 1.15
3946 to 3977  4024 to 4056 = 1.92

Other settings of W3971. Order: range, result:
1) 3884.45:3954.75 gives 28.45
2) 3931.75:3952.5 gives 27.13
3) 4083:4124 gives 43.26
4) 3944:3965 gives 28.29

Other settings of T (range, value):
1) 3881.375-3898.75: 28.22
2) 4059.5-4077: 36.44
